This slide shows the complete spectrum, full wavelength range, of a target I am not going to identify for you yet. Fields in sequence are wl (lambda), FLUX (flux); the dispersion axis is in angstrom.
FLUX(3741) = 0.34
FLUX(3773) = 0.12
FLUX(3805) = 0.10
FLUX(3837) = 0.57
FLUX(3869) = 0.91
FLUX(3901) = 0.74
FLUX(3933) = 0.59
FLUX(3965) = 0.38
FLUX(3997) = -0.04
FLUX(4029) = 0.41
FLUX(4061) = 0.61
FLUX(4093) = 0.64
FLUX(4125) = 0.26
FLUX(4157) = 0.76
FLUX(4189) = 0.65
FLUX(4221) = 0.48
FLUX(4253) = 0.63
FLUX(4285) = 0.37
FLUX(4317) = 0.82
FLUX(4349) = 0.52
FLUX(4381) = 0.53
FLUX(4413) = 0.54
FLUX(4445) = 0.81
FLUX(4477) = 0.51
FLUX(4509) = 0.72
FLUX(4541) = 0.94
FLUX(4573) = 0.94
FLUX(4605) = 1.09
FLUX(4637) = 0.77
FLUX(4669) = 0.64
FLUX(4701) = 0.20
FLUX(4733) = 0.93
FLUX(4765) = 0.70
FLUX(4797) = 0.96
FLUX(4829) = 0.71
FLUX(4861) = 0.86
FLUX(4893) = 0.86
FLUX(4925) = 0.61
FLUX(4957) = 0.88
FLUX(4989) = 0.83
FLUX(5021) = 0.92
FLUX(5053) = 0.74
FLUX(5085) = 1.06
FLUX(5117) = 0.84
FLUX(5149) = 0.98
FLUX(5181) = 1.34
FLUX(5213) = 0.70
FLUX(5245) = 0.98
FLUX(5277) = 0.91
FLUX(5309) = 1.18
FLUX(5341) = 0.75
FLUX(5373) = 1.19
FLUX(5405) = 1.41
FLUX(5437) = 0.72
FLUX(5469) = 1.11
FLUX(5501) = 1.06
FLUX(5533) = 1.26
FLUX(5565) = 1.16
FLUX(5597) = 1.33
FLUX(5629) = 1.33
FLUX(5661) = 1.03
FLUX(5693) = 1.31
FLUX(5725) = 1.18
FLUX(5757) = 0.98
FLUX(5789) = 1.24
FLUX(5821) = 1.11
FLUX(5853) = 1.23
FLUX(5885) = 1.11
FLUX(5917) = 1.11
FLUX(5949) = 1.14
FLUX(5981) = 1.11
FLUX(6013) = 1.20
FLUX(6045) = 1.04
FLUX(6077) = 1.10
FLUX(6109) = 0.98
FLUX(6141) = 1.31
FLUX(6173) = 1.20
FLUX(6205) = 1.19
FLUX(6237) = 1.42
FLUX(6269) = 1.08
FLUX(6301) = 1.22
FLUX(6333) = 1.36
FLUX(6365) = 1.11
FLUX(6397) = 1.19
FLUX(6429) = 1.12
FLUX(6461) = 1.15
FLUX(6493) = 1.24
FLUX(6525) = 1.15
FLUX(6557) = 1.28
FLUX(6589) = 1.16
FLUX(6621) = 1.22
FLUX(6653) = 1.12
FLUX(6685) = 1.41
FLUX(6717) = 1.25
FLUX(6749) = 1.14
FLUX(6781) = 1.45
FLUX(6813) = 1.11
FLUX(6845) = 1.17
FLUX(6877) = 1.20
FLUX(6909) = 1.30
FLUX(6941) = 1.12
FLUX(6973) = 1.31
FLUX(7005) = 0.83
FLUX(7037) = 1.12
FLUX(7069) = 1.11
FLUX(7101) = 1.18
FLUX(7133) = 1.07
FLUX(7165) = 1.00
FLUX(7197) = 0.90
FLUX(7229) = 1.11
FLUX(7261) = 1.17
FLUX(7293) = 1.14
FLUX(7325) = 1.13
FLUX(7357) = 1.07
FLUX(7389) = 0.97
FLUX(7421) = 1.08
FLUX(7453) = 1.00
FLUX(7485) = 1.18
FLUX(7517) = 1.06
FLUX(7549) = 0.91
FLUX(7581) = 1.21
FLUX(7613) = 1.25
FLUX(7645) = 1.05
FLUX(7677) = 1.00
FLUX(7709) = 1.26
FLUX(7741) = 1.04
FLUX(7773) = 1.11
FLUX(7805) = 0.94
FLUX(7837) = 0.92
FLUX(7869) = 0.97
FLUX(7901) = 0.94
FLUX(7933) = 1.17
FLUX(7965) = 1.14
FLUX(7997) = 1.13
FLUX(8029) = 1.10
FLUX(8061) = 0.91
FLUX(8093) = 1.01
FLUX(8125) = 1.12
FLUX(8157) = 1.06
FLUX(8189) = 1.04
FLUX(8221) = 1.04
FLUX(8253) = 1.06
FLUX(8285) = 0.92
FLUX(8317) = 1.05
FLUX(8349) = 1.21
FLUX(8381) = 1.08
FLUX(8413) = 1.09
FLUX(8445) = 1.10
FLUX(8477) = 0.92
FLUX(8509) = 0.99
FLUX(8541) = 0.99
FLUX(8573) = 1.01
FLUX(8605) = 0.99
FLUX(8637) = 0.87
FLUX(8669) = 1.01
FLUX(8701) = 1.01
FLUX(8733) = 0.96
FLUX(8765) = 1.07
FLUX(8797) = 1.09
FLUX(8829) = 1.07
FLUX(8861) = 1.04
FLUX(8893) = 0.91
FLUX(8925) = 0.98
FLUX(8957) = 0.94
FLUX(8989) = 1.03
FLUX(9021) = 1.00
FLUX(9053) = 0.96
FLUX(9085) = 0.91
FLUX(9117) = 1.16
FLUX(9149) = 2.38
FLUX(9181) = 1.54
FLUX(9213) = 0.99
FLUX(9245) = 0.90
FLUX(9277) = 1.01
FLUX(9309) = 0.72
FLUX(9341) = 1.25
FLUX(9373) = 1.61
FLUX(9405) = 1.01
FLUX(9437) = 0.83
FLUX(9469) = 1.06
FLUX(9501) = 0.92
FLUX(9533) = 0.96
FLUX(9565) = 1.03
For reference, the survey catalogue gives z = 0.393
